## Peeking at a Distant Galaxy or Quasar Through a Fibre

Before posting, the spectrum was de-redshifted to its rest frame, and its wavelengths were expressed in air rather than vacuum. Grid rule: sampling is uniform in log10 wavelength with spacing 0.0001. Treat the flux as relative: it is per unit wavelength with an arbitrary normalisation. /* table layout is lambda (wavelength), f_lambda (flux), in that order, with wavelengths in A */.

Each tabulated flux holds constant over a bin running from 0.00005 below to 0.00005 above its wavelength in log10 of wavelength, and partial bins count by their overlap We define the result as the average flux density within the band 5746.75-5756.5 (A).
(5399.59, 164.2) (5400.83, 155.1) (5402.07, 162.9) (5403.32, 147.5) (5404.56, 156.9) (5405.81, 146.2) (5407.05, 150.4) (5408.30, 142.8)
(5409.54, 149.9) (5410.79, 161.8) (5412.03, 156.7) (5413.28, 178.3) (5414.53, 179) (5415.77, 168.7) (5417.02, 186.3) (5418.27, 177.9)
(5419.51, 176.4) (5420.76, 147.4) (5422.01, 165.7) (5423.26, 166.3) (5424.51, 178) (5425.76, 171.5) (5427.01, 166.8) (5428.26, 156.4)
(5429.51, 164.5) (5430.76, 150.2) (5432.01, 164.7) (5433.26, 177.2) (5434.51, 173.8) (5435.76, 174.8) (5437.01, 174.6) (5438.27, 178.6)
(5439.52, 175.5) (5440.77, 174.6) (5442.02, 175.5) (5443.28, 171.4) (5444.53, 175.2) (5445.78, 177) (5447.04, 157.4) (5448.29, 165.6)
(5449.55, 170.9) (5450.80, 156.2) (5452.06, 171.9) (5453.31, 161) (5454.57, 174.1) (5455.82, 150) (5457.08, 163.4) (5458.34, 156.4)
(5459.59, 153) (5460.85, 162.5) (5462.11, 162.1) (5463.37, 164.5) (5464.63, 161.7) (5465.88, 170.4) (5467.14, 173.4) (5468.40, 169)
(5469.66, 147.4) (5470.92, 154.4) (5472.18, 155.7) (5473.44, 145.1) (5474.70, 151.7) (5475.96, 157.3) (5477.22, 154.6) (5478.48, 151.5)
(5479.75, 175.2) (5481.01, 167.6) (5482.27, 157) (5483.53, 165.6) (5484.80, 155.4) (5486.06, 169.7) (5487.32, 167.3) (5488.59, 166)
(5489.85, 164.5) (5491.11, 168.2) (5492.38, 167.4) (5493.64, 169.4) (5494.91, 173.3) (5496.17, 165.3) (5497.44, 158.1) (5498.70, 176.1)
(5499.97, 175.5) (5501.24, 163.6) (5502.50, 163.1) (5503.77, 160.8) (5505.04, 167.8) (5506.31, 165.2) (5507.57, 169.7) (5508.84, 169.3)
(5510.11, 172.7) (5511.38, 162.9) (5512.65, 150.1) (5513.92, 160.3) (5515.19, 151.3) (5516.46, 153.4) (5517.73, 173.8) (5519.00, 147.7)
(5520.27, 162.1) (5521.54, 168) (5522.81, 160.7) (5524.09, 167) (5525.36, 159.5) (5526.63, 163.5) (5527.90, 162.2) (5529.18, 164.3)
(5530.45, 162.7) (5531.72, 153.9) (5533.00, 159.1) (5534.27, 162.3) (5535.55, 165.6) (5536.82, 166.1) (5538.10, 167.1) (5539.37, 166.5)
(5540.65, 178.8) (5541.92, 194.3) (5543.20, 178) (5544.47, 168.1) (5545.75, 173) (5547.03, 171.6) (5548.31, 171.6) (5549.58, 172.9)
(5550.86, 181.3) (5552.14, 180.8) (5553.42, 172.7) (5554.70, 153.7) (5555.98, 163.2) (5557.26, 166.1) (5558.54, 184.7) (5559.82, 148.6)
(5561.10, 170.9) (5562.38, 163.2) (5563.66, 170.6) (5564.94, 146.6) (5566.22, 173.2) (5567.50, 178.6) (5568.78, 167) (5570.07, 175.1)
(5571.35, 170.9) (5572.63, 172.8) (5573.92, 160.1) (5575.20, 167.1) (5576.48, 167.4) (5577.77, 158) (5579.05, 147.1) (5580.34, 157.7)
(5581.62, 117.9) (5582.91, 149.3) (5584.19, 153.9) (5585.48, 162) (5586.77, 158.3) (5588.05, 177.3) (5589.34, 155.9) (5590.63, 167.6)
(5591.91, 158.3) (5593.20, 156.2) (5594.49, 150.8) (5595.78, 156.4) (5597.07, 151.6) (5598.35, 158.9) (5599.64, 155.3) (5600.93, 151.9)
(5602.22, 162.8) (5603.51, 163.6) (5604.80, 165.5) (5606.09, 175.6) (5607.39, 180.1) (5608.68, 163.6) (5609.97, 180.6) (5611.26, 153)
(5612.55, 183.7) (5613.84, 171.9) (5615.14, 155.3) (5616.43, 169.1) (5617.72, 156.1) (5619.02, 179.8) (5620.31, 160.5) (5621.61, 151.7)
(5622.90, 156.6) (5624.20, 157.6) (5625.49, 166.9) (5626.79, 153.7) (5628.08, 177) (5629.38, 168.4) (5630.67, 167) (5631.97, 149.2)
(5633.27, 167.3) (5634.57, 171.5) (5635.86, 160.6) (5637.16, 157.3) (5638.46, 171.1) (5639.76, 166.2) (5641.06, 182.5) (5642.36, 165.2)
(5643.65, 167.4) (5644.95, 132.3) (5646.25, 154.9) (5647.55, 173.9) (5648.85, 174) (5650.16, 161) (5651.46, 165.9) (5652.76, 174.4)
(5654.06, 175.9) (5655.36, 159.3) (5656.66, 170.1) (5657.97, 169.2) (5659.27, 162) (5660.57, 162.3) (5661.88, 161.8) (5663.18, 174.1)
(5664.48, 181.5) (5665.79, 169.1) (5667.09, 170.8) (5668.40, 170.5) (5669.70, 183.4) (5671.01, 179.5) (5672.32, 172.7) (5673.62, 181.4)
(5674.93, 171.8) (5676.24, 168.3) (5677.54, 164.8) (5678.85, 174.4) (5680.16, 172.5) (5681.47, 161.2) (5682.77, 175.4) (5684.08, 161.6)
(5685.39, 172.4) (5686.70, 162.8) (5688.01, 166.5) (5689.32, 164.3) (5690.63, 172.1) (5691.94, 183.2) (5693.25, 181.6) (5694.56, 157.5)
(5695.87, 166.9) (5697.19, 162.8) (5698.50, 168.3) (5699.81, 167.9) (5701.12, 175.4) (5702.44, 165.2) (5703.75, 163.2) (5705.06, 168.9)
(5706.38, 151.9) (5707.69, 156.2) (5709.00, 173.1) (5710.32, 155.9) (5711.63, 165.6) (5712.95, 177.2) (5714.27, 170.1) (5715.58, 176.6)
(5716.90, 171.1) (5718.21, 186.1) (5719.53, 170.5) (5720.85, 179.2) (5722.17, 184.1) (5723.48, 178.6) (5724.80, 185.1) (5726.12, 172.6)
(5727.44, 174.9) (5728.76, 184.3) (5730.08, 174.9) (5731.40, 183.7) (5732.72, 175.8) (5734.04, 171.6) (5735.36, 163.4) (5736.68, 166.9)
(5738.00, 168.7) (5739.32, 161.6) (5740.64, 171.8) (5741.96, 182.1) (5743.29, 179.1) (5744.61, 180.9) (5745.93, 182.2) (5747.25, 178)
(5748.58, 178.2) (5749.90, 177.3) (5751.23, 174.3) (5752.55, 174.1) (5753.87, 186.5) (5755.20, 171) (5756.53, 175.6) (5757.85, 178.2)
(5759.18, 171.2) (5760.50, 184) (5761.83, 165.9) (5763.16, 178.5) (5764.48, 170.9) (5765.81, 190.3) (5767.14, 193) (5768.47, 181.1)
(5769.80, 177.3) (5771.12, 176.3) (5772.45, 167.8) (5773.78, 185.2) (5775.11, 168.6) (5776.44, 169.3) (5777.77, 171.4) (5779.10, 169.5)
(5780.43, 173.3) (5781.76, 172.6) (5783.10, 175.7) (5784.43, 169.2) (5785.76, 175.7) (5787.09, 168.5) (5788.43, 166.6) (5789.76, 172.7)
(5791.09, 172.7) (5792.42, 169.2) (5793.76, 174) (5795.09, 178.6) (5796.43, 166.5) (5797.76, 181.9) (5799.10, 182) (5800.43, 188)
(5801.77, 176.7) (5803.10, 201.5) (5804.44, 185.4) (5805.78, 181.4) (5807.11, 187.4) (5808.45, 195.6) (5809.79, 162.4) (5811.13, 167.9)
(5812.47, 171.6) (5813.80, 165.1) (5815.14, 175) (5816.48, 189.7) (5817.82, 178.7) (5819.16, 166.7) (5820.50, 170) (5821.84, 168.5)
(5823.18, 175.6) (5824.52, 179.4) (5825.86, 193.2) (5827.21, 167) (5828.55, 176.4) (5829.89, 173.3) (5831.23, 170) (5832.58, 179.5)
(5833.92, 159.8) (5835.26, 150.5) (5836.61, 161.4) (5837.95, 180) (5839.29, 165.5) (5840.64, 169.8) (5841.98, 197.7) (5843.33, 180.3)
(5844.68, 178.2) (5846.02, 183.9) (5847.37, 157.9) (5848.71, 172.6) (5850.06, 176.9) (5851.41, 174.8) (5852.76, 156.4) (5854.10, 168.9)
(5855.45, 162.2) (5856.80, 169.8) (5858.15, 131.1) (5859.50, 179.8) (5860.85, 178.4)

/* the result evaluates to 177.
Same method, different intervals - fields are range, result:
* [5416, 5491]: 165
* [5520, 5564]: 168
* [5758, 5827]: 176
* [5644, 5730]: 170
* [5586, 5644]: 164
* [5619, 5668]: 165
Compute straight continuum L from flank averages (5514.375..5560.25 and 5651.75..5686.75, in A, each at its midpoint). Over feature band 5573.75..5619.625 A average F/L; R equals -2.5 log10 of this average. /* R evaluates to 0.05 mag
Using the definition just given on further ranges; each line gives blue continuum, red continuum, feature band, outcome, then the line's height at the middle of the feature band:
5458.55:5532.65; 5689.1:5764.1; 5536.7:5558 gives -0.05 mag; 165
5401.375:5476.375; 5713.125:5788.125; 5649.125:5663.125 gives 0.04 mag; 172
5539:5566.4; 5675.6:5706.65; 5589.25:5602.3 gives 0.09 mag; 170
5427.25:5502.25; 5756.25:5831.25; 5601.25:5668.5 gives 0.03 mag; 171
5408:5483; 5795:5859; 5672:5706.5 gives 0.01 mag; 171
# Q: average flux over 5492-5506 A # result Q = 167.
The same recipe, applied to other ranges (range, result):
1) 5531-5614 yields 165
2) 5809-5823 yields 172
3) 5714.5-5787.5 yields 176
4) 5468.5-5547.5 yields 164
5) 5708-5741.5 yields 174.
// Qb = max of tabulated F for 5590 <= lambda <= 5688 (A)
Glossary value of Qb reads 183.7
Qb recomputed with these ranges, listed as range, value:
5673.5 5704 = 183.2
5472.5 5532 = 176.1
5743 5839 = 201.5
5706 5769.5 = 193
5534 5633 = 194.3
